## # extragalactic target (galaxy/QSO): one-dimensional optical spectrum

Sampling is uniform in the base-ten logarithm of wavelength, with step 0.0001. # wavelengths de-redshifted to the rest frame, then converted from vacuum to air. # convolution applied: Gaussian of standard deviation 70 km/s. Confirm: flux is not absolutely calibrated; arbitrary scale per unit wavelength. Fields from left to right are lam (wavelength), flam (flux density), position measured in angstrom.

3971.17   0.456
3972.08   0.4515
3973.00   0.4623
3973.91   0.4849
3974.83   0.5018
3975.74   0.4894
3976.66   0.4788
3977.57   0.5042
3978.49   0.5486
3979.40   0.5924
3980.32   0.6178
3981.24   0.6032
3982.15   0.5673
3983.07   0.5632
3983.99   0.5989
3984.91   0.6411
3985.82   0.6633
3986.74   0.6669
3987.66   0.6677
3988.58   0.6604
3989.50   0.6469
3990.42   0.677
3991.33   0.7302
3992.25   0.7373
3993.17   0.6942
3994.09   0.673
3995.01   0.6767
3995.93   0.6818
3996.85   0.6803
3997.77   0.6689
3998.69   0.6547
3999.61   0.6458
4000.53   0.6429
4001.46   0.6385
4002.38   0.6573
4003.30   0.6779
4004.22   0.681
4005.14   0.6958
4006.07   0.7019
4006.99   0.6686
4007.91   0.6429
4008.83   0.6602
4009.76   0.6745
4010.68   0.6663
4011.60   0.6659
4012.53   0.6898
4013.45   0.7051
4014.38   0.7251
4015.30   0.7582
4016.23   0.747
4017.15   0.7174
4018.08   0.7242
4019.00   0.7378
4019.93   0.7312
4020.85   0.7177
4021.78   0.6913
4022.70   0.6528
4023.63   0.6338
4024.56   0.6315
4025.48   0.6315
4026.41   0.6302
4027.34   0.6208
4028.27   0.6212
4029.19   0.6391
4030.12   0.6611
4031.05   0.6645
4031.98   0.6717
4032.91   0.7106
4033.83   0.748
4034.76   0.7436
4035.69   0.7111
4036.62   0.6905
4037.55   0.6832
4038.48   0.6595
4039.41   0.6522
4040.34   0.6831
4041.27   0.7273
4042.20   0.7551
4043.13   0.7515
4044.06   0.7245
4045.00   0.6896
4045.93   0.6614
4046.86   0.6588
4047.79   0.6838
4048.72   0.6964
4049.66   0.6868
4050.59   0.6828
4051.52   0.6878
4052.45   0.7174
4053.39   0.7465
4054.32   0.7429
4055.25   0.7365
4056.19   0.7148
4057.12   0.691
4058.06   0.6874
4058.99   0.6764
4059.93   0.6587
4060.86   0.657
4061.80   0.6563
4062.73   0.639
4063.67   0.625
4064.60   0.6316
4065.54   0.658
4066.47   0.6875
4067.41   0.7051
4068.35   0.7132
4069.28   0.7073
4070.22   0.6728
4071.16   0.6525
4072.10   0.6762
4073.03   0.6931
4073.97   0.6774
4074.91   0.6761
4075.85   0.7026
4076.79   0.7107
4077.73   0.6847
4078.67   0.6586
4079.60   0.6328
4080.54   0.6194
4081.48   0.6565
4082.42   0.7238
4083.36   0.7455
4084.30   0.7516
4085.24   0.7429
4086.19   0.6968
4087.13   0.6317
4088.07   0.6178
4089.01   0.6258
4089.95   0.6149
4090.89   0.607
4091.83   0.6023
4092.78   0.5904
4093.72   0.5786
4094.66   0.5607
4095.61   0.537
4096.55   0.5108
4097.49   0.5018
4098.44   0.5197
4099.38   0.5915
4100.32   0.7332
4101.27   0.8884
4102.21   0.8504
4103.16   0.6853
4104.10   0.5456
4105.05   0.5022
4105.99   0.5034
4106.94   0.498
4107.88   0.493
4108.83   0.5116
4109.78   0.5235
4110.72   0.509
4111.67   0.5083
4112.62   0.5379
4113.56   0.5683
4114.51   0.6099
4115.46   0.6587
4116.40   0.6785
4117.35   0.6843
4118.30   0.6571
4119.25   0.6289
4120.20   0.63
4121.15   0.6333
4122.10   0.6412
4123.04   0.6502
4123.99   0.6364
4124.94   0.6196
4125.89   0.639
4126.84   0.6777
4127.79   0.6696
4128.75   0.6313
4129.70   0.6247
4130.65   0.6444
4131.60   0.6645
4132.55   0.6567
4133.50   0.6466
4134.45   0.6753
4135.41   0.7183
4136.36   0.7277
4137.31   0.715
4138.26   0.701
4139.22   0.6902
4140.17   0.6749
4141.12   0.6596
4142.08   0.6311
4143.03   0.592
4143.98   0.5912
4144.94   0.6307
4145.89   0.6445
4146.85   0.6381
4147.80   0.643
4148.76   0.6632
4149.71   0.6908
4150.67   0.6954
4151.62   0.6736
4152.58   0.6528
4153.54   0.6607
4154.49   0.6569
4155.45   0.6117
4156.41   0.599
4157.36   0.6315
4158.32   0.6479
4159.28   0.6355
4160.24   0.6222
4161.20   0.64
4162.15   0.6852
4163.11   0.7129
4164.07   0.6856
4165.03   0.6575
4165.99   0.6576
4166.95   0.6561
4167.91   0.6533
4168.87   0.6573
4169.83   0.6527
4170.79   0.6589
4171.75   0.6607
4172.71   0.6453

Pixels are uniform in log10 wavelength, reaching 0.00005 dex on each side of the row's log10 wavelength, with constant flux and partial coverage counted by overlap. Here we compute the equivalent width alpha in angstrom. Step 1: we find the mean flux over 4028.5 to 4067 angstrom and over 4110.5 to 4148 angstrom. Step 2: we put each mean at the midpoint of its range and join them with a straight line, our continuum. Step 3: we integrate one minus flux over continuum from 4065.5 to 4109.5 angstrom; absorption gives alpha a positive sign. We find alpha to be 1.7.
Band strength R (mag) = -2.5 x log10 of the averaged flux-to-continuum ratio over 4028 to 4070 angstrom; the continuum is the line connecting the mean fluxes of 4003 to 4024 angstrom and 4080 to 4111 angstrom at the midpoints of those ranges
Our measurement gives -0.05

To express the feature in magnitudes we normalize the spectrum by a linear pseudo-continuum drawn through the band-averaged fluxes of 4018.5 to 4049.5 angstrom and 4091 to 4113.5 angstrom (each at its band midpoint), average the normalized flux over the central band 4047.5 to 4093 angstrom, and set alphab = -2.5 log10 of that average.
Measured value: -0.08 mag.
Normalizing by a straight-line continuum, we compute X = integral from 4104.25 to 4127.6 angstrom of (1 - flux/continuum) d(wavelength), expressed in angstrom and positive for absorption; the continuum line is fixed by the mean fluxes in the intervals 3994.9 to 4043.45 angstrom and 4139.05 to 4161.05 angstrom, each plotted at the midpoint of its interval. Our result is 2.22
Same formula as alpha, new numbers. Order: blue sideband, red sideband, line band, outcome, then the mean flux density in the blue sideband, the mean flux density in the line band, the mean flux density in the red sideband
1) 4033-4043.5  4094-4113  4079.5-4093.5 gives -1.05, 0.71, 0.656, 0.576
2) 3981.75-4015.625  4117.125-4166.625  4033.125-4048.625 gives -0.86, 0.669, 0.702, 0.655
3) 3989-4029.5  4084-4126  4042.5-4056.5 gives -1.21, 0.679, 0.706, 0.61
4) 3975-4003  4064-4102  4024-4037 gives -0.55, 0.631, 0.669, 0.656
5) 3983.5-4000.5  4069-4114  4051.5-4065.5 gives -0.95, 0.67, 0.683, 0.625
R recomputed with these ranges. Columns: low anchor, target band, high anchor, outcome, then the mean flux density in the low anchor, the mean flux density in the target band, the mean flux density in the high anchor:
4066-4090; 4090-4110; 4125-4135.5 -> 0.14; 0.681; 0.589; 0.655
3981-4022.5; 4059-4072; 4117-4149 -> 0.00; 0.676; 0.667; 0.654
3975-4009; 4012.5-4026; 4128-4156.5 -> -0.09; 0.639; 0.7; 0.658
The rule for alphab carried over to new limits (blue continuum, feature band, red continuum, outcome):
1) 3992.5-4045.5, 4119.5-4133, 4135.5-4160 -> 0.03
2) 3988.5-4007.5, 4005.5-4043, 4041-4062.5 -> 0.00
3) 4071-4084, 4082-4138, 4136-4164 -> 0.07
